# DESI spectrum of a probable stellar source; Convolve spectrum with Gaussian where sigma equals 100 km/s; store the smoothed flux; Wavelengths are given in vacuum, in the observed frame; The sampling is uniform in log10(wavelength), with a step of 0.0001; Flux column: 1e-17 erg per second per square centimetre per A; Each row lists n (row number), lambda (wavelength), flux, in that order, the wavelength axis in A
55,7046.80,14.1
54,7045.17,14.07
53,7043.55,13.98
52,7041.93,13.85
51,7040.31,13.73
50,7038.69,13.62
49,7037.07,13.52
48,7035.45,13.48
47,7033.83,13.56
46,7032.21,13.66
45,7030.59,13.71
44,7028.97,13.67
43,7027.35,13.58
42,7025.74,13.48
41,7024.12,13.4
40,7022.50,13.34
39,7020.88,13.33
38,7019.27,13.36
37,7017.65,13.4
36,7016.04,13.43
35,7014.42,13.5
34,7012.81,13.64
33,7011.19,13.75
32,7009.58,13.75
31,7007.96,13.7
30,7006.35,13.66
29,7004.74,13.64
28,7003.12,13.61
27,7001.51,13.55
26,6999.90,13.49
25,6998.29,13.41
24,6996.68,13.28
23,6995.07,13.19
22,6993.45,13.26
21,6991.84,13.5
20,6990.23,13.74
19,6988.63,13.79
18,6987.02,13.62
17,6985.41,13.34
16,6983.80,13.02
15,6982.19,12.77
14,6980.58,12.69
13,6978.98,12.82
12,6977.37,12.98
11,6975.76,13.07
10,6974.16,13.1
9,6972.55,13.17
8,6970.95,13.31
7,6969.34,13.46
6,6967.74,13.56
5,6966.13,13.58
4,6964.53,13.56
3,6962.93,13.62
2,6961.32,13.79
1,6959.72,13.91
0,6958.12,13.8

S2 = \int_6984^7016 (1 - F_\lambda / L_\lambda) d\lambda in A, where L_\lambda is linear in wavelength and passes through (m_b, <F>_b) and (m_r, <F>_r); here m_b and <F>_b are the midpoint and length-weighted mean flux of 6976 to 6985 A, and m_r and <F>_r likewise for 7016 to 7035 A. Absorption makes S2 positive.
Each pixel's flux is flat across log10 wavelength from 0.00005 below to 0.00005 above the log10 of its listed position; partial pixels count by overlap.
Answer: -0.9 A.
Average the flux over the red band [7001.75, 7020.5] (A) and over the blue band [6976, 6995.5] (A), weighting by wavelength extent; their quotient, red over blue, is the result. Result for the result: 1.0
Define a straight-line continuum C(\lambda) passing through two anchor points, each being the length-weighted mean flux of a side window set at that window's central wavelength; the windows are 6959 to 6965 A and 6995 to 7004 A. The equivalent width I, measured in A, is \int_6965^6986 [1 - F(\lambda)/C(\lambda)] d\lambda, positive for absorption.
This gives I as 0.7 A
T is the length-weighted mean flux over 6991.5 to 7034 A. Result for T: 13.5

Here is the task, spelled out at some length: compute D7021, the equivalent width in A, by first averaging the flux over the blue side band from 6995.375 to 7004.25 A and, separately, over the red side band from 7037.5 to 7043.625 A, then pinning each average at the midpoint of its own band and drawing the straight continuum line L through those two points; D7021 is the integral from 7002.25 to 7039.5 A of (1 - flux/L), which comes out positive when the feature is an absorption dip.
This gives 0.2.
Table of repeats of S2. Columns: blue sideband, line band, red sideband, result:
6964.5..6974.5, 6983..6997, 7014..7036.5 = 0.0 A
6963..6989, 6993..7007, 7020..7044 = -0.1 A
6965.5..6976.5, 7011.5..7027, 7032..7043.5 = 0.1 A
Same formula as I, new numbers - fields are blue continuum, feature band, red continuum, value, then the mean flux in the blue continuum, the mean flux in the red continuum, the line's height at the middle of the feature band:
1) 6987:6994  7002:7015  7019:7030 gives -0.1 A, 13.6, 13.5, 13.5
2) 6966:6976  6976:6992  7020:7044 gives 0.2 A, 13.3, 13.6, 13.4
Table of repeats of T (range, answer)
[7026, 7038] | 13.6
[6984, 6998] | 13.4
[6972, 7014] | 13.4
